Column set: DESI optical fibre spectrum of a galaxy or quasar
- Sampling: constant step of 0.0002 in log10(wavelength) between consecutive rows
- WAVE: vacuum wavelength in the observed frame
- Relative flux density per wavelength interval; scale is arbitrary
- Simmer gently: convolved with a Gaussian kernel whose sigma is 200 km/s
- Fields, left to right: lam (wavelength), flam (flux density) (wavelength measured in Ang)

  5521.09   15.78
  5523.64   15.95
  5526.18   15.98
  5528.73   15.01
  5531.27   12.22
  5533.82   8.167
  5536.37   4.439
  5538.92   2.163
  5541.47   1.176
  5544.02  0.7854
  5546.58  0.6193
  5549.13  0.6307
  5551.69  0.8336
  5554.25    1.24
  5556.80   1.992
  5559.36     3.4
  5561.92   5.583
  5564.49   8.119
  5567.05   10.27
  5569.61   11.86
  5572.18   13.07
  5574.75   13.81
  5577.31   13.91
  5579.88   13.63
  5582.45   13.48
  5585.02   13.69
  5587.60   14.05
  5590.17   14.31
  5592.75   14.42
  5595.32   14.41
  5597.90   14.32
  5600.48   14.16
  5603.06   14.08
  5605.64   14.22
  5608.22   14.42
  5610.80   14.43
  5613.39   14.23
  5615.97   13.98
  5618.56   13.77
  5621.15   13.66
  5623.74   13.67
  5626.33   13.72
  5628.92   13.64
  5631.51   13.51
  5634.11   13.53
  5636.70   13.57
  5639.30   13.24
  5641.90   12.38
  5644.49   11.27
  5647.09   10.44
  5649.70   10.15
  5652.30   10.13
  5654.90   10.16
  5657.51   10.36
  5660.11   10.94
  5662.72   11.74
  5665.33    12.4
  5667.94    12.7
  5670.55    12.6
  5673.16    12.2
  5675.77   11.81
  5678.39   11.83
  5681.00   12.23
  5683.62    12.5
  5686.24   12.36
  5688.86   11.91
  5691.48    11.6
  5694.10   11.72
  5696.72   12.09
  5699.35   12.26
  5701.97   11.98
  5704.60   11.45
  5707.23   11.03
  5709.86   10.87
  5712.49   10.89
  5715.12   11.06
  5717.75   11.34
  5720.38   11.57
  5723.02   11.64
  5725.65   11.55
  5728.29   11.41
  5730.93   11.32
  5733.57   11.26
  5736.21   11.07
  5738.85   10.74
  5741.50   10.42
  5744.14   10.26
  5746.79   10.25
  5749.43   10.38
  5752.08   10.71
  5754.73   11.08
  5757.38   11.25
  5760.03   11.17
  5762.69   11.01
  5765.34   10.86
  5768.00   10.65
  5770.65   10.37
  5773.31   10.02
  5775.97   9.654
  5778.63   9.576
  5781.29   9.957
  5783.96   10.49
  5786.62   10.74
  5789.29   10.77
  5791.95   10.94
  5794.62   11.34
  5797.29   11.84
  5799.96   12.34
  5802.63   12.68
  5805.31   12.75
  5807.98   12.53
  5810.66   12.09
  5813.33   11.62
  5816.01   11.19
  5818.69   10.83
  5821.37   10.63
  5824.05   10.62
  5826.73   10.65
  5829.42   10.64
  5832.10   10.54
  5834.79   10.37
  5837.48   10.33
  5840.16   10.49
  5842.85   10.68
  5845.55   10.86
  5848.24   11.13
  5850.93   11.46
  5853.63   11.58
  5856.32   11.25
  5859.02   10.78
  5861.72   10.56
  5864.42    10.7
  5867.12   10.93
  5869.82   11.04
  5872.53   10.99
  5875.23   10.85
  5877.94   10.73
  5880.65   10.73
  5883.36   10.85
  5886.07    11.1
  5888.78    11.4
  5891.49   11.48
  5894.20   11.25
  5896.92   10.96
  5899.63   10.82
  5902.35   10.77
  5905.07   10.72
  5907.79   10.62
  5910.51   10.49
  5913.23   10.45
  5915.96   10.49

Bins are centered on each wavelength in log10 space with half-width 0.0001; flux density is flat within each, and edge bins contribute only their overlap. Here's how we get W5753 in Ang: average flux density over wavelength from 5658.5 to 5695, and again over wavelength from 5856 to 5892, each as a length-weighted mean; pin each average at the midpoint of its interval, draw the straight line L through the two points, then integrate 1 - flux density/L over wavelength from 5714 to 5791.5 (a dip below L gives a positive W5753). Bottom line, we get 5.6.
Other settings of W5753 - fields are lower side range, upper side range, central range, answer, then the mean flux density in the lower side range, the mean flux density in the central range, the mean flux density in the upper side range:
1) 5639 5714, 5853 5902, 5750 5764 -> 0.43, 11.6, 11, 11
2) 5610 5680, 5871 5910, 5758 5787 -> 3.08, 12.4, 10.4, 10.9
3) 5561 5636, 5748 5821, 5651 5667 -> 1.99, 13.3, 11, 11.1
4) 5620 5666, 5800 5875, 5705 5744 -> 1.91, 12.1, 11.1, 11.1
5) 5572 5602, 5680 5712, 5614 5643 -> -0.87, 14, 13.5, 11.8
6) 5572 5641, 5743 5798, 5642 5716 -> 5.26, 13.9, 11.5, 10.6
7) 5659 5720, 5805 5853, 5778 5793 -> 1.12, 11.8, 10.4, 11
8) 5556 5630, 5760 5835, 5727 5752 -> 1.45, 12.6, 10.8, 11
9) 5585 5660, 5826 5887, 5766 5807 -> 1.97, 13.1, 11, 10.8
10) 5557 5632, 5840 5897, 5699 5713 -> 0.75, 12.7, 11.4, 11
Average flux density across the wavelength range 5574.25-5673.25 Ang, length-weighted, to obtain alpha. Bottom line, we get 13.1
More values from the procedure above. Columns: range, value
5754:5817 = 11.1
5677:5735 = 11.6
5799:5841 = 11.3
